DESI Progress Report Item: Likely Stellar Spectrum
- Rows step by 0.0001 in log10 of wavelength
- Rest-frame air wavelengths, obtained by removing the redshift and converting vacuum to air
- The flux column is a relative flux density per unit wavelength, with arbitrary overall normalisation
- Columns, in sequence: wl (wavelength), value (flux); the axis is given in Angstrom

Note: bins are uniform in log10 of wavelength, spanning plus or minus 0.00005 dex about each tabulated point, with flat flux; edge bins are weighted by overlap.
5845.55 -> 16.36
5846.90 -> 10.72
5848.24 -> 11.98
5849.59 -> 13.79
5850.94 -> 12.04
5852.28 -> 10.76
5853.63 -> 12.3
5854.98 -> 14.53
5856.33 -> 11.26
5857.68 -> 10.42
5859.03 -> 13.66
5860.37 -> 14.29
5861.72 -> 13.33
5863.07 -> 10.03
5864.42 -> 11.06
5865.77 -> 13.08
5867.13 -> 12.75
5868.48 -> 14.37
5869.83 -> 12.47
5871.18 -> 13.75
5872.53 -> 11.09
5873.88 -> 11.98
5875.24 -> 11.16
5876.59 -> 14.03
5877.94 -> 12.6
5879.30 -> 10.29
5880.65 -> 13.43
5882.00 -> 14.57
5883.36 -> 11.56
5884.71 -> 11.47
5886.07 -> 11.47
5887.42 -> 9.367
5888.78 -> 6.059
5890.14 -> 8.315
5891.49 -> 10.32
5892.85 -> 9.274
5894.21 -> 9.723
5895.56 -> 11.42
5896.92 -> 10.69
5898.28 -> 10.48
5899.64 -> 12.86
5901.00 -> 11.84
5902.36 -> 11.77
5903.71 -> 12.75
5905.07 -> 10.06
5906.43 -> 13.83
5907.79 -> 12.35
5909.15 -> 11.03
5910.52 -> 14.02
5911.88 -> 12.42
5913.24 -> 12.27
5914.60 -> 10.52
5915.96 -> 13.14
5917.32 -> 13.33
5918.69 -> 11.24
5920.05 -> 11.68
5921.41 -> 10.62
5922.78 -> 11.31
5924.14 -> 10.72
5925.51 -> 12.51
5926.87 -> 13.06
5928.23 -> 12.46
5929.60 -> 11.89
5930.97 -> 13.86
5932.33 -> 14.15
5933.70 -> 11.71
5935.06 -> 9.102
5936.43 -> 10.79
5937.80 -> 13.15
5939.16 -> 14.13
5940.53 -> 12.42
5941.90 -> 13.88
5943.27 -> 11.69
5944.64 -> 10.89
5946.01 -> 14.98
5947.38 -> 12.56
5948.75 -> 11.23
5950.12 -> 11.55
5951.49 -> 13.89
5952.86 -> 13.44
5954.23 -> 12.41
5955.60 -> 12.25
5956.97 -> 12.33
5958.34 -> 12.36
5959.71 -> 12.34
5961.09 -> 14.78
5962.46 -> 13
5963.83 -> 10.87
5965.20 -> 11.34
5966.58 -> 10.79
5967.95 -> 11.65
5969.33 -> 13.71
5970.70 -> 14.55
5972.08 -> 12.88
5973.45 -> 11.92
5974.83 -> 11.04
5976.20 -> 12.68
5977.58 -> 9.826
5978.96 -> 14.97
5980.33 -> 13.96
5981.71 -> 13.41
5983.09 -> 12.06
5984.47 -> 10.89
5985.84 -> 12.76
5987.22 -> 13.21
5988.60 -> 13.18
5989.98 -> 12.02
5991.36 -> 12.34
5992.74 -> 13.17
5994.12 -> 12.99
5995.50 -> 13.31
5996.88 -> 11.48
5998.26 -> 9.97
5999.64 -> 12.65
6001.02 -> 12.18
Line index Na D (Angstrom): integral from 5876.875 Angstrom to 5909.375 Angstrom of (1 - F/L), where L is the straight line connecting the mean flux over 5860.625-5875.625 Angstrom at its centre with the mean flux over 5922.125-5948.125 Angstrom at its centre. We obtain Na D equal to 3.1 Angstrom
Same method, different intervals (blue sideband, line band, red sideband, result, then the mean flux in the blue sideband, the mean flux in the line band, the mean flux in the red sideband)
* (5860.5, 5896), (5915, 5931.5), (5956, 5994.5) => -0.1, 11.5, 12.1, 12.5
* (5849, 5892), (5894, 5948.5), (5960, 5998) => 0.5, 11.9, 12.1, 12.5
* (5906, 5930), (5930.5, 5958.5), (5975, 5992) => -0.5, 12.1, 12.5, 12.6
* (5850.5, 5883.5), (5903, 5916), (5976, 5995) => 0.4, 12.5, 12.2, 12.7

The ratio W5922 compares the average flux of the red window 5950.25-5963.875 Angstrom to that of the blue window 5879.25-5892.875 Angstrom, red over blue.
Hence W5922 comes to 1.21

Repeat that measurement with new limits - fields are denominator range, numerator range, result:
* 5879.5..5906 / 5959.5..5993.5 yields 1.15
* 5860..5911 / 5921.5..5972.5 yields 1.06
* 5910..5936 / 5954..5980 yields 1.03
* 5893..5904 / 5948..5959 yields 1.10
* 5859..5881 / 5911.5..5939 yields 0.96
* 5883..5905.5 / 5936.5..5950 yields 1.20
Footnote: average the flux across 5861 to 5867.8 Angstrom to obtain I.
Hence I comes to 12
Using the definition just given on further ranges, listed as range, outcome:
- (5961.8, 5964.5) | 11.9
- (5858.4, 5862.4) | 13.8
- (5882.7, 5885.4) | 11.5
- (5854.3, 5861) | 12.8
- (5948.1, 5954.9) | 12.5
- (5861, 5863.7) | 11.7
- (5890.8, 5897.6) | 10.3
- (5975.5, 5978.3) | 11.3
